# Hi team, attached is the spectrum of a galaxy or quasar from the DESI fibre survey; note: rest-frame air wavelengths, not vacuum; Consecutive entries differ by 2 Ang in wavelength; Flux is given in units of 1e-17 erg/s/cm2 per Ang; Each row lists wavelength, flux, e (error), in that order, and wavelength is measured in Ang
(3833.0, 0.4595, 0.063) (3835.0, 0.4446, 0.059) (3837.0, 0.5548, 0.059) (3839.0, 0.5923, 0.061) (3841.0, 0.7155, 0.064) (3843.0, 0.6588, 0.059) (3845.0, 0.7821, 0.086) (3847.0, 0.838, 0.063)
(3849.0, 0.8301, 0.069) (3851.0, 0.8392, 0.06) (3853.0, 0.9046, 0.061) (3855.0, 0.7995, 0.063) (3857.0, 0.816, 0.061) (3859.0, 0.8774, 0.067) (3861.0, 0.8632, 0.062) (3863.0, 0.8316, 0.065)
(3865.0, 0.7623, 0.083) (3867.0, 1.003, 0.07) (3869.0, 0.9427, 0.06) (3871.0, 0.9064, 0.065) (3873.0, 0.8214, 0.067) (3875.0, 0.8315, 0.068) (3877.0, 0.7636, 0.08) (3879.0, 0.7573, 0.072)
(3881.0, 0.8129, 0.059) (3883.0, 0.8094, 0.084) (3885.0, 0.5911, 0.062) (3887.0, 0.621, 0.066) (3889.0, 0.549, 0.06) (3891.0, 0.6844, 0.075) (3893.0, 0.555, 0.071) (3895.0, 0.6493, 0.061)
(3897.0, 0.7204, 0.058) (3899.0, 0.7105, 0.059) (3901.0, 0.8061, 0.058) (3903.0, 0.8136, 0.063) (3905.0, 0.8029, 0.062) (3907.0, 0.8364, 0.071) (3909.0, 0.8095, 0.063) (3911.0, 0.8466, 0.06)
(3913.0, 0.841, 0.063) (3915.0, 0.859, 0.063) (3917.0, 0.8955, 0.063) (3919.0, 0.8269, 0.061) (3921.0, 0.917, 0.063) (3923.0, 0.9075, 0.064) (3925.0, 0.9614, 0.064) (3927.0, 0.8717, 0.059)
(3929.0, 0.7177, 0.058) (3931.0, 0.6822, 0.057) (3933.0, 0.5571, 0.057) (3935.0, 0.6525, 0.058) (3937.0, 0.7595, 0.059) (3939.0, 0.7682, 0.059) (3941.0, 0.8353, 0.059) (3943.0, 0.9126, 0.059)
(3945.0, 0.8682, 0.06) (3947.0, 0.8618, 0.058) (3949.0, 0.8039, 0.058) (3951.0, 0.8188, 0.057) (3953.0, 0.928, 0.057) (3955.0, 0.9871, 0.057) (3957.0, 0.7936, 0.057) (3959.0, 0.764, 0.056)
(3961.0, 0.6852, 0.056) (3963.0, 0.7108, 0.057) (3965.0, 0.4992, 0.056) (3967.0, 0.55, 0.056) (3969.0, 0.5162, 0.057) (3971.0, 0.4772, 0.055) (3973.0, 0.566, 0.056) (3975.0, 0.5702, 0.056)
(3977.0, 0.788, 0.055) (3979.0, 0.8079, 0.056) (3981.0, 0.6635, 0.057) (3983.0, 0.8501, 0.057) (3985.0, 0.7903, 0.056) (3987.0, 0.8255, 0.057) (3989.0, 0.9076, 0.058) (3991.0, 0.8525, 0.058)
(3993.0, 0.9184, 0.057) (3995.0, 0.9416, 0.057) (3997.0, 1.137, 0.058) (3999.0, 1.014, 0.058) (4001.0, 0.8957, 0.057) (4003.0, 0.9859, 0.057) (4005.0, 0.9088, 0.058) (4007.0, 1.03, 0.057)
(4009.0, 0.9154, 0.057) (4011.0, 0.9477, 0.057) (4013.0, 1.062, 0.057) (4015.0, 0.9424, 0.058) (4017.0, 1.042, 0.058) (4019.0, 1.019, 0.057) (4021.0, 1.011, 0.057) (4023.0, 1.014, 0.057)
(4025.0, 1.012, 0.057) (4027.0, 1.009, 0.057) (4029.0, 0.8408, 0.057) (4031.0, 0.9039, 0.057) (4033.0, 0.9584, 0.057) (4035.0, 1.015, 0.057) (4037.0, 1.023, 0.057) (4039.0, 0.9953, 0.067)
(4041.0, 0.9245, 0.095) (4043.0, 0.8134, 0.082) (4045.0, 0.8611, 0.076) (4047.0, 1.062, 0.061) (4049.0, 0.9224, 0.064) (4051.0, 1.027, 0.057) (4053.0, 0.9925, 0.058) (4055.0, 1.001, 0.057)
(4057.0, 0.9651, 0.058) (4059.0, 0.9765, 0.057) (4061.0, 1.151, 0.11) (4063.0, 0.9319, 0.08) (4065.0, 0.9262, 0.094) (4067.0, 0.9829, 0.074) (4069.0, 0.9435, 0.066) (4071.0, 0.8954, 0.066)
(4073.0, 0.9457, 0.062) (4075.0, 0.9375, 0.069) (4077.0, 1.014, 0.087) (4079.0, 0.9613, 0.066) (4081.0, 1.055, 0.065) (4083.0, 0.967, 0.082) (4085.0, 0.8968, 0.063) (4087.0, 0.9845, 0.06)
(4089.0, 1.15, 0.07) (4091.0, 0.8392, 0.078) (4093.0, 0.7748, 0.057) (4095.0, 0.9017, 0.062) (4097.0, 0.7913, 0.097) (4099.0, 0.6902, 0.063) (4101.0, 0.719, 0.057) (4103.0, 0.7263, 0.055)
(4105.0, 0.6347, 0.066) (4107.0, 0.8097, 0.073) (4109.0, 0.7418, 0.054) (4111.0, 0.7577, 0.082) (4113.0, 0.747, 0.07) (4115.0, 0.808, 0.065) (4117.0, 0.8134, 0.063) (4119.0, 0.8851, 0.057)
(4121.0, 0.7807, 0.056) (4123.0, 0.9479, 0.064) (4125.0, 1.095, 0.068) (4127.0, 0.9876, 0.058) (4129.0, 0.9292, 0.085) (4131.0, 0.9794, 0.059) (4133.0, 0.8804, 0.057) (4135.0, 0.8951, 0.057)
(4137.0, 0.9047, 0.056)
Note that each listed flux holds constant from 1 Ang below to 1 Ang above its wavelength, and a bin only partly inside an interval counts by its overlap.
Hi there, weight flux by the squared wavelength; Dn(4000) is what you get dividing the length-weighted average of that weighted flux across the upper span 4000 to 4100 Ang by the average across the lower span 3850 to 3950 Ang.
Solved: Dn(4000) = 1.3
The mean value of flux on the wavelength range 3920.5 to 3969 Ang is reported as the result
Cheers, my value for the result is 0.777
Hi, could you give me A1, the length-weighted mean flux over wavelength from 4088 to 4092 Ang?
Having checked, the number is 0.995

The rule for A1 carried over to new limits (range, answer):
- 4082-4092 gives 0.968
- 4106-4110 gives 0.776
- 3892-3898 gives 0.642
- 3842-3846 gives 0.72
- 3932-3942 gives 0.715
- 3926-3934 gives 0.707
